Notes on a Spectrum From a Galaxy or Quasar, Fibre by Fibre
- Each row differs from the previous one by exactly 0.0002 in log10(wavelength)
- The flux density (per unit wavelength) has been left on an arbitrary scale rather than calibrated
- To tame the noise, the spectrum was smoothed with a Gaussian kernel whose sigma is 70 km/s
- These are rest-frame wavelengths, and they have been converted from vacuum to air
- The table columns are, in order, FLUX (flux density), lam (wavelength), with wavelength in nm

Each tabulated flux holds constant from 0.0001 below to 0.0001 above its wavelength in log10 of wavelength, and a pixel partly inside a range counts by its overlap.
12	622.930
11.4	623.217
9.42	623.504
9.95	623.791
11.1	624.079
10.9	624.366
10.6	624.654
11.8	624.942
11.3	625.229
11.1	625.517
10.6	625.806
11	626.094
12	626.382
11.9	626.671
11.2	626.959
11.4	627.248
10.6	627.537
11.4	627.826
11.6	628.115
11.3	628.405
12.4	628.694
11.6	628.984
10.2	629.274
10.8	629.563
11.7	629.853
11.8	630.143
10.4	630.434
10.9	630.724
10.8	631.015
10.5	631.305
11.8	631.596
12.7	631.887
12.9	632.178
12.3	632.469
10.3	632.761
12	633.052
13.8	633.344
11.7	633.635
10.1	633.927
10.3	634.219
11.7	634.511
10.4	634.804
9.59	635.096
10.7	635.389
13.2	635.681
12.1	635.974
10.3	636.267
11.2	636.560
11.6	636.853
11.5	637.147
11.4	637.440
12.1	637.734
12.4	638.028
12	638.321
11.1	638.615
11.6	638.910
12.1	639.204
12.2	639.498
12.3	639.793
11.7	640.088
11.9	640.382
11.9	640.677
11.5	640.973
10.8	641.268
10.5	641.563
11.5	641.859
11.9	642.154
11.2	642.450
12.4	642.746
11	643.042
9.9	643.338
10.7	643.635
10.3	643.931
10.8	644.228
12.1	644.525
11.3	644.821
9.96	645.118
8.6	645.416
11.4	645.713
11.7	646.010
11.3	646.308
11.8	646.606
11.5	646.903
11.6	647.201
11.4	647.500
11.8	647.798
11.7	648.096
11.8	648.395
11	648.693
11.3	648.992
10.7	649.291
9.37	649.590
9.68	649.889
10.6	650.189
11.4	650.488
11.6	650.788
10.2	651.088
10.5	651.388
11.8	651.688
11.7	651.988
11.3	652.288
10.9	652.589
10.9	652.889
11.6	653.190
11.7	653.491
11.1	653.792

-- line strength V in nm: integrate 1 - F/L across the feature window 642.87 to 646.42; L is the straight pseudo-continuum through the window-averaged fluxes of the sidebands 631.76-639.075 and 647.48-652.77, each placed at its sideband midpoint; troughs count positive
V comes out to 0.15 nm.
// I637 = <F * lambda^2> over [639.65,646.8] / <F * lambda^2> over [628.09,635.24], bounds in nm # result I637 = 1.02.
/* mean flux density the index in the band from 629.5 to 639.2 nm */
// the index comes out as 11.5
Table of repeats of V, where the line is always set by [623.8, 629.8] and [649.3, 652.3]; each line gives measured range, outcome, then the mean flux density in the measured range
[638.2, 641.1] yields -0.22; 11.8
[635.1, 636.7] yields -0.04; 11.3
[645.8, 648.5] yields -0.19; 11.6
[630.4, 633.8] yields -0.18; 11.7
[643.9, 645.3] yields 0.00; 10.9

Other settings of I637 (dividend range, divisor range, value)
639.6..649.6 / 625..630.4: 1.05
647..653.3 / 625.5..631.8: 1.05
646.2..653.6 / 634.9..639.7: 1.00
